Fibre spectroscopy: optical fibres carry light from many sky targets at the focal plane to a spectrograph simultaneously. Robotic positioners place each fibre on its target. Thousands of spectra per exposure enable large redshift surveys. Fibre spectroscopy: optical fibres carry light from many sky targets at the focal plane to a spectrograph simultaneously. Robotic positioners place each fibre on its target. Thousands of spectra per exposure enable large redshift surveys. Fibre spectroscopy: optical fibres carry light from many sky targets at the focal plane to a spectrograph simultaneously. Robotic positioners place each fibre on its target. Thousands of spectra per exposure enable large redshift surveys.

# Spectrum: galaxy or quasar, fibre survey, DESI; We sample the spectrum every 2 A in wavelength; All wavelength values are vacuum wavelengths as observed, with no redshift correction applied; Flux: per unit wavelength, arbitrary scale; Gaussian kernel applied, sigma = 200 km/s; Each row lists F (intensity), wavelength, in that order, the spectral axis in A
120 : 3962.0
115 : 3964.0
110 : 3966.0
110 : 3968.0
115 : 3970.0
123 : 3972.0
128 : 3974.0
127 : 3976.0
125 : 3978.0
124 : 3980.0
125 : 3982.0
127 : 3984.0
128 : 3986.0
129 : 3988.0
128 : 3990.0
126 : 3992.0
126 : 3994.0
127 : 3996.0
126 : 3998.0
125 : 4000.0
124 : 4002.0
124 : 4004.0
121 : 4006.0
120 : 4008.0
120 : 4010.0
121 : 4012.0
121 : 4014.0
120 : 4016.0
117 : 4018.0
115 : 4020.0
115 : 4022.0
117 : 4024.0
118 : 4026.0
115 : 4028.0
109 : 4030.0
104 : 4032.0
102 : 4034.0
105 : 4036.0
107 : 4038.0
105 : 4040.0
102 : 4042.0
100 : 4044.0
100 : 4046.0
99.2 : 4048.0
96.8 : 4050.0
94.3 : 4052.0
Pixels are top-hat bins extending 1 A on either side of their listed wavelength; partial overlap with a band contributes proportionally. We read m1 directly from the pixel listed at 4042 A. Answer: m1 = 102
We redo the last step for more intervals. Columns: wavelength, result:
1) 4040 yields 105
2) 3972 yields 123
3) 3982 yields 125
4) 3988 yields 129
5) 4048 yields 99.2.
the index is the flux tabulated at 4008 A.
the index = 120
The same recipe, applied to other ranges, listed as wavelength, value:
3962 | 120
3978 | 125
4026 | 118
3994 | 126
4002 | 124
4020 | 115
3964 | 115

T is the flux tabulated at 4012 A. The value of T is 121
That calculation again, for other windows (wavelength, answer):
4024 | 117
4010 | 120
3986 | 128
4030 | 109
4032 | 104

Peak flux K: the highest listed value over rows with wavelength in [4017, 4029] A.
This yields 118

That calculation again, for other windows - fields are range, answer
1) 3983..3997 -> 129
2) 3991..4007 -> 127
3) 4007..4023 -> 121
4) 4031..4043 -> 107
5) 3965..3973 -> 123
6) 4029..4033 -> 109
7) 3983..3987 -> 128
